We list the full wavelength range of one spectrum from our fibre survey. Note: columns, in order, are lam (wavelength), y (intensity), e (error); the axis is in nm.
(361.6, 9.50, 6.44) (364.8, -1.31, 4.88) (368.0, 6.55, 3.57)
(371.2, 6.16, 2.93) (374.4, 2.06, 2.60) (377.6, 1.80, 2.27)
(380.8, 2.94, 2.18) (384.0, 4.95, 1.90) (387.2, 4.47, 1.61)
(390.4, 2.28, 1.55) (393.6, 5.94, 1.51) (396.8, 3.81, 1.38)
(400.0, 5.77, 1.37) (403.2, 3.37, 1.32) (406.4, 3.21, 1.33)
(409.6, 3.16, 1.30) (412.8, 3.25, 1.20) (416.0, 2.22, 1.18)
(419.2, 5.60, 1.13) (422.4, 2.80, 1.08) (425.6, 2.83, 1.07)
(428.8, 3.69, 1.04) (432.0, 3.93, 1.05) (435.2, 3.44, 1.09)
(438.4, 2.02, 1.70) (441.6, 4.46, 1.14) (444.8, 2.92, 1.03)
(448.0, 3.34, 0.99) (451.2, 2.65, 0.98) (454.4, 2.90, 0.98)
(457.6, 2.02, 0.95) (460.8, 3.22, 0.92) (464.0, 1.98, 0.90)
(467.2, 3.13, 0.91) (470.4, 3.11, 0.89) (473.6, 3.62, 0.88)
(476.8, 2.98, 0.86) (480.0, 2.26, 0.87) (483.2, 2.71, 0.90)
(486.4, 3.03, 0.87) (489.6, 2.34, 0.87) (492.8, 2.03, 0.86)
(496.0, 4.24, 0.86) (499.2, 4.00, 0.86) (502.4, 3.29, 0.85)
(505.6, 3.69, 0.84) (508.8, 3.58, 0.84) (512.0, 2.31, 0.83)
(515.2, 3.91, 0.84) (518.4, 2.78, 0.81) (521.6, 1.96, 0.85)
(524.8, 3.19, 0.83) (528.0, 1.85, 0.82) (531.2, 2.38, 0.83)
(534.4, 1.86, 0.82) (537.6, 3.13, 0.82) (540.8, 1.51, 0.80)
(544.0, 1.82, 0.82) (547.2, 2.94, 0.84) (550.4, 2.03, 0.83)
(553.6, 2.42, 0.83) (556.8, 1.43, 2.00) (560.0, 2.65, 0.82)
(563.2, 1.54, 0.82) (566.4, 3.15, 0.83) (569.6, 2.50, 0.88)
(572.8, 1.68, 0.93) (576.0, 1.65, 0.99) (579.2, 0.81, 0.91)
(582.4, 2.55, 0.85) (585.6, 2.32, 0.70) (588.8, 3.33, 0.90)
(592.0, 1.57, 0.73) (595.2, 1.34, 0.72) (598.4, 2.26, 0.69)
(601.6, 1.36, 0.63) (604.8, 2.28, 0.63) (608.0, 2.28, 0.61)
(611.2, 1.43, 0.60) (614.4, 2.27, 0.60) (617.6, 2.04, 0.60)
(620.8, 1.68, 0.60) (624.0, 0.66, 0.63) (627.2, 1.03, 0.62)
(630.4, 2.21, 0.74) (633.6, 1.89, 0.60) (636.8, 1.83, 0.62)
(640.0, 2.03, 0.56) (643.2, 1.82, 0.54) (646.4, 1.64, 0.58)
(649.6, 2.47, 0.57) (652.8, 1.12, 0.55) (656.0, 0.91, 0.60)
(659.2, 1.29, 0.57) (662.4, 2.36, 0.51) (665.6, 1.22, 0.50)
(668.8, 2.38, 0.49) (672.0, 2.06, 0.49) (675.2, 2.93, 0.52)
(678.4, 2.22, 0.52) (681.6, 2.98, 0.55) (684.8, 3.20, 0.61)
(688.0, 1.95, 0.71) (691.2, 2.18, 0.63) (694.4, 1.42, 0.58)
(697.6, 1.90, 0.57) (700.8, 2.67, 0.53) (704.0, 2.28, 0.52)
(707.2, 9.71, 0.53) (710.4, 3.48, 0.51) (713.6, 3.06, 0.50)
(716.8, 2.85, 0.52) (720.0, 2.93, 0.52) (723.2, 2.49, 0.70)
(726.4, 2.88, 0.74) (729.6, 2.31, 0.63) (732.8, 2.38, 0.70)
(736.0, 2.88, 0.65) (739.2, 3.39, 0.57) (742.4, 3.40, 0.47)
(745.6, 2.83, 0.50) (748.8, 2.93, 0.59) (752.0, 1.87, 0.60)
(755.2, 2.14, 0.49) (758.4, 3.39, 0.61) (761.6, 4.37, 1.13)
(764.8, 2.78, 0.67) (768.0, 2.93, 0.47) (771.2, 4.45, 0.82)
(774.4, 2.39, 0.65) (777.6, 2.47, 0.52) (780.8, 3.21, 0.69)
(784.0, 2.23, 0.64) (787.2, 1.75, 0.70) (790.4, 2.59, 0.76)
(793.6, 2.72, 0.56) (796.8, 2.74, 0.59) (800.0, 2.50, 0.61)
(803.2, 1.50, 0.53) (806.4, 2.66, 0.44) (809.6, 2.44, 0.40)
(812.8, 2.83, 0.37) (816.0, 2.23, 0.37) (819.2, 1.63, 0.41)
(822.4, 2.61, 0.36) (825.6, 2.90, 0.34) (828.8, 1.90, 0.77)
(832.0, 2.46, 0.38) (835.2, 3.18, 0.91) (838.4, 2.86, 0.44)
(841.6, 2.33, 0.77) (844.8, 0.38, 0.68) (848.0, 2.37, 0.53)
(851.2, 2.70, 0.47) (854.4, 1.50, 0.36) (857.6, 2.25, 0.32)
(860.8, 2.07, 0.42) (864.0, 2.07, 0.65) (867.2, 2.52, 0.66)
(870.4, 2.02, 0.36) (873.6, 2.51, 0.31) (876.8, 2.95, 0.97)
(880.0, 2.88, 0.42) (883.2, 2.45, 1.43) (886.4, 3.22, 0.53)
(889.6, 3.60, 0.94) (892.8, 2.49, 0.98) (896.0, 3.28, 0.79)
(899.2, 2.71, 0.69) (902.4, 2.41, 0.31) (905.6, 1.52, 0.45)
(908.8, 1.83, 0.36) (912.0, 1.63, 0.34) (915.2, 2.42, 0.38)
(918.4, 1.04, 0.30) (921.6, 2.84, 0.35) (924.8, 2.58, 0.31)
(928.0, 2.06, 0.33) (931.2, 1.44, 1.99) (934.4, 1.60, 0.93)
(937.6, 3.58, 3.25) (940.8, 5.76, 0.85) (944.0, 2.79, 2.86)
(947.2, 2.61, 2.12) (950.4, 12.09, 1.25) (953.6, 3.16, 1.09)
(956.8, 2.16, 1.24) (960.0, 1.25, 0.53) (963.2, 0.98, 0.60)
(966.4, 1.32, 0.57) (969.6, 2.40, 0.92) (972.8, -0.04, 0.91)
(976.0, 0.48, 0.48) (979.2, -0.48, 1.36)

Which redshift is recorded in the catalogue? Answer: 0.90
